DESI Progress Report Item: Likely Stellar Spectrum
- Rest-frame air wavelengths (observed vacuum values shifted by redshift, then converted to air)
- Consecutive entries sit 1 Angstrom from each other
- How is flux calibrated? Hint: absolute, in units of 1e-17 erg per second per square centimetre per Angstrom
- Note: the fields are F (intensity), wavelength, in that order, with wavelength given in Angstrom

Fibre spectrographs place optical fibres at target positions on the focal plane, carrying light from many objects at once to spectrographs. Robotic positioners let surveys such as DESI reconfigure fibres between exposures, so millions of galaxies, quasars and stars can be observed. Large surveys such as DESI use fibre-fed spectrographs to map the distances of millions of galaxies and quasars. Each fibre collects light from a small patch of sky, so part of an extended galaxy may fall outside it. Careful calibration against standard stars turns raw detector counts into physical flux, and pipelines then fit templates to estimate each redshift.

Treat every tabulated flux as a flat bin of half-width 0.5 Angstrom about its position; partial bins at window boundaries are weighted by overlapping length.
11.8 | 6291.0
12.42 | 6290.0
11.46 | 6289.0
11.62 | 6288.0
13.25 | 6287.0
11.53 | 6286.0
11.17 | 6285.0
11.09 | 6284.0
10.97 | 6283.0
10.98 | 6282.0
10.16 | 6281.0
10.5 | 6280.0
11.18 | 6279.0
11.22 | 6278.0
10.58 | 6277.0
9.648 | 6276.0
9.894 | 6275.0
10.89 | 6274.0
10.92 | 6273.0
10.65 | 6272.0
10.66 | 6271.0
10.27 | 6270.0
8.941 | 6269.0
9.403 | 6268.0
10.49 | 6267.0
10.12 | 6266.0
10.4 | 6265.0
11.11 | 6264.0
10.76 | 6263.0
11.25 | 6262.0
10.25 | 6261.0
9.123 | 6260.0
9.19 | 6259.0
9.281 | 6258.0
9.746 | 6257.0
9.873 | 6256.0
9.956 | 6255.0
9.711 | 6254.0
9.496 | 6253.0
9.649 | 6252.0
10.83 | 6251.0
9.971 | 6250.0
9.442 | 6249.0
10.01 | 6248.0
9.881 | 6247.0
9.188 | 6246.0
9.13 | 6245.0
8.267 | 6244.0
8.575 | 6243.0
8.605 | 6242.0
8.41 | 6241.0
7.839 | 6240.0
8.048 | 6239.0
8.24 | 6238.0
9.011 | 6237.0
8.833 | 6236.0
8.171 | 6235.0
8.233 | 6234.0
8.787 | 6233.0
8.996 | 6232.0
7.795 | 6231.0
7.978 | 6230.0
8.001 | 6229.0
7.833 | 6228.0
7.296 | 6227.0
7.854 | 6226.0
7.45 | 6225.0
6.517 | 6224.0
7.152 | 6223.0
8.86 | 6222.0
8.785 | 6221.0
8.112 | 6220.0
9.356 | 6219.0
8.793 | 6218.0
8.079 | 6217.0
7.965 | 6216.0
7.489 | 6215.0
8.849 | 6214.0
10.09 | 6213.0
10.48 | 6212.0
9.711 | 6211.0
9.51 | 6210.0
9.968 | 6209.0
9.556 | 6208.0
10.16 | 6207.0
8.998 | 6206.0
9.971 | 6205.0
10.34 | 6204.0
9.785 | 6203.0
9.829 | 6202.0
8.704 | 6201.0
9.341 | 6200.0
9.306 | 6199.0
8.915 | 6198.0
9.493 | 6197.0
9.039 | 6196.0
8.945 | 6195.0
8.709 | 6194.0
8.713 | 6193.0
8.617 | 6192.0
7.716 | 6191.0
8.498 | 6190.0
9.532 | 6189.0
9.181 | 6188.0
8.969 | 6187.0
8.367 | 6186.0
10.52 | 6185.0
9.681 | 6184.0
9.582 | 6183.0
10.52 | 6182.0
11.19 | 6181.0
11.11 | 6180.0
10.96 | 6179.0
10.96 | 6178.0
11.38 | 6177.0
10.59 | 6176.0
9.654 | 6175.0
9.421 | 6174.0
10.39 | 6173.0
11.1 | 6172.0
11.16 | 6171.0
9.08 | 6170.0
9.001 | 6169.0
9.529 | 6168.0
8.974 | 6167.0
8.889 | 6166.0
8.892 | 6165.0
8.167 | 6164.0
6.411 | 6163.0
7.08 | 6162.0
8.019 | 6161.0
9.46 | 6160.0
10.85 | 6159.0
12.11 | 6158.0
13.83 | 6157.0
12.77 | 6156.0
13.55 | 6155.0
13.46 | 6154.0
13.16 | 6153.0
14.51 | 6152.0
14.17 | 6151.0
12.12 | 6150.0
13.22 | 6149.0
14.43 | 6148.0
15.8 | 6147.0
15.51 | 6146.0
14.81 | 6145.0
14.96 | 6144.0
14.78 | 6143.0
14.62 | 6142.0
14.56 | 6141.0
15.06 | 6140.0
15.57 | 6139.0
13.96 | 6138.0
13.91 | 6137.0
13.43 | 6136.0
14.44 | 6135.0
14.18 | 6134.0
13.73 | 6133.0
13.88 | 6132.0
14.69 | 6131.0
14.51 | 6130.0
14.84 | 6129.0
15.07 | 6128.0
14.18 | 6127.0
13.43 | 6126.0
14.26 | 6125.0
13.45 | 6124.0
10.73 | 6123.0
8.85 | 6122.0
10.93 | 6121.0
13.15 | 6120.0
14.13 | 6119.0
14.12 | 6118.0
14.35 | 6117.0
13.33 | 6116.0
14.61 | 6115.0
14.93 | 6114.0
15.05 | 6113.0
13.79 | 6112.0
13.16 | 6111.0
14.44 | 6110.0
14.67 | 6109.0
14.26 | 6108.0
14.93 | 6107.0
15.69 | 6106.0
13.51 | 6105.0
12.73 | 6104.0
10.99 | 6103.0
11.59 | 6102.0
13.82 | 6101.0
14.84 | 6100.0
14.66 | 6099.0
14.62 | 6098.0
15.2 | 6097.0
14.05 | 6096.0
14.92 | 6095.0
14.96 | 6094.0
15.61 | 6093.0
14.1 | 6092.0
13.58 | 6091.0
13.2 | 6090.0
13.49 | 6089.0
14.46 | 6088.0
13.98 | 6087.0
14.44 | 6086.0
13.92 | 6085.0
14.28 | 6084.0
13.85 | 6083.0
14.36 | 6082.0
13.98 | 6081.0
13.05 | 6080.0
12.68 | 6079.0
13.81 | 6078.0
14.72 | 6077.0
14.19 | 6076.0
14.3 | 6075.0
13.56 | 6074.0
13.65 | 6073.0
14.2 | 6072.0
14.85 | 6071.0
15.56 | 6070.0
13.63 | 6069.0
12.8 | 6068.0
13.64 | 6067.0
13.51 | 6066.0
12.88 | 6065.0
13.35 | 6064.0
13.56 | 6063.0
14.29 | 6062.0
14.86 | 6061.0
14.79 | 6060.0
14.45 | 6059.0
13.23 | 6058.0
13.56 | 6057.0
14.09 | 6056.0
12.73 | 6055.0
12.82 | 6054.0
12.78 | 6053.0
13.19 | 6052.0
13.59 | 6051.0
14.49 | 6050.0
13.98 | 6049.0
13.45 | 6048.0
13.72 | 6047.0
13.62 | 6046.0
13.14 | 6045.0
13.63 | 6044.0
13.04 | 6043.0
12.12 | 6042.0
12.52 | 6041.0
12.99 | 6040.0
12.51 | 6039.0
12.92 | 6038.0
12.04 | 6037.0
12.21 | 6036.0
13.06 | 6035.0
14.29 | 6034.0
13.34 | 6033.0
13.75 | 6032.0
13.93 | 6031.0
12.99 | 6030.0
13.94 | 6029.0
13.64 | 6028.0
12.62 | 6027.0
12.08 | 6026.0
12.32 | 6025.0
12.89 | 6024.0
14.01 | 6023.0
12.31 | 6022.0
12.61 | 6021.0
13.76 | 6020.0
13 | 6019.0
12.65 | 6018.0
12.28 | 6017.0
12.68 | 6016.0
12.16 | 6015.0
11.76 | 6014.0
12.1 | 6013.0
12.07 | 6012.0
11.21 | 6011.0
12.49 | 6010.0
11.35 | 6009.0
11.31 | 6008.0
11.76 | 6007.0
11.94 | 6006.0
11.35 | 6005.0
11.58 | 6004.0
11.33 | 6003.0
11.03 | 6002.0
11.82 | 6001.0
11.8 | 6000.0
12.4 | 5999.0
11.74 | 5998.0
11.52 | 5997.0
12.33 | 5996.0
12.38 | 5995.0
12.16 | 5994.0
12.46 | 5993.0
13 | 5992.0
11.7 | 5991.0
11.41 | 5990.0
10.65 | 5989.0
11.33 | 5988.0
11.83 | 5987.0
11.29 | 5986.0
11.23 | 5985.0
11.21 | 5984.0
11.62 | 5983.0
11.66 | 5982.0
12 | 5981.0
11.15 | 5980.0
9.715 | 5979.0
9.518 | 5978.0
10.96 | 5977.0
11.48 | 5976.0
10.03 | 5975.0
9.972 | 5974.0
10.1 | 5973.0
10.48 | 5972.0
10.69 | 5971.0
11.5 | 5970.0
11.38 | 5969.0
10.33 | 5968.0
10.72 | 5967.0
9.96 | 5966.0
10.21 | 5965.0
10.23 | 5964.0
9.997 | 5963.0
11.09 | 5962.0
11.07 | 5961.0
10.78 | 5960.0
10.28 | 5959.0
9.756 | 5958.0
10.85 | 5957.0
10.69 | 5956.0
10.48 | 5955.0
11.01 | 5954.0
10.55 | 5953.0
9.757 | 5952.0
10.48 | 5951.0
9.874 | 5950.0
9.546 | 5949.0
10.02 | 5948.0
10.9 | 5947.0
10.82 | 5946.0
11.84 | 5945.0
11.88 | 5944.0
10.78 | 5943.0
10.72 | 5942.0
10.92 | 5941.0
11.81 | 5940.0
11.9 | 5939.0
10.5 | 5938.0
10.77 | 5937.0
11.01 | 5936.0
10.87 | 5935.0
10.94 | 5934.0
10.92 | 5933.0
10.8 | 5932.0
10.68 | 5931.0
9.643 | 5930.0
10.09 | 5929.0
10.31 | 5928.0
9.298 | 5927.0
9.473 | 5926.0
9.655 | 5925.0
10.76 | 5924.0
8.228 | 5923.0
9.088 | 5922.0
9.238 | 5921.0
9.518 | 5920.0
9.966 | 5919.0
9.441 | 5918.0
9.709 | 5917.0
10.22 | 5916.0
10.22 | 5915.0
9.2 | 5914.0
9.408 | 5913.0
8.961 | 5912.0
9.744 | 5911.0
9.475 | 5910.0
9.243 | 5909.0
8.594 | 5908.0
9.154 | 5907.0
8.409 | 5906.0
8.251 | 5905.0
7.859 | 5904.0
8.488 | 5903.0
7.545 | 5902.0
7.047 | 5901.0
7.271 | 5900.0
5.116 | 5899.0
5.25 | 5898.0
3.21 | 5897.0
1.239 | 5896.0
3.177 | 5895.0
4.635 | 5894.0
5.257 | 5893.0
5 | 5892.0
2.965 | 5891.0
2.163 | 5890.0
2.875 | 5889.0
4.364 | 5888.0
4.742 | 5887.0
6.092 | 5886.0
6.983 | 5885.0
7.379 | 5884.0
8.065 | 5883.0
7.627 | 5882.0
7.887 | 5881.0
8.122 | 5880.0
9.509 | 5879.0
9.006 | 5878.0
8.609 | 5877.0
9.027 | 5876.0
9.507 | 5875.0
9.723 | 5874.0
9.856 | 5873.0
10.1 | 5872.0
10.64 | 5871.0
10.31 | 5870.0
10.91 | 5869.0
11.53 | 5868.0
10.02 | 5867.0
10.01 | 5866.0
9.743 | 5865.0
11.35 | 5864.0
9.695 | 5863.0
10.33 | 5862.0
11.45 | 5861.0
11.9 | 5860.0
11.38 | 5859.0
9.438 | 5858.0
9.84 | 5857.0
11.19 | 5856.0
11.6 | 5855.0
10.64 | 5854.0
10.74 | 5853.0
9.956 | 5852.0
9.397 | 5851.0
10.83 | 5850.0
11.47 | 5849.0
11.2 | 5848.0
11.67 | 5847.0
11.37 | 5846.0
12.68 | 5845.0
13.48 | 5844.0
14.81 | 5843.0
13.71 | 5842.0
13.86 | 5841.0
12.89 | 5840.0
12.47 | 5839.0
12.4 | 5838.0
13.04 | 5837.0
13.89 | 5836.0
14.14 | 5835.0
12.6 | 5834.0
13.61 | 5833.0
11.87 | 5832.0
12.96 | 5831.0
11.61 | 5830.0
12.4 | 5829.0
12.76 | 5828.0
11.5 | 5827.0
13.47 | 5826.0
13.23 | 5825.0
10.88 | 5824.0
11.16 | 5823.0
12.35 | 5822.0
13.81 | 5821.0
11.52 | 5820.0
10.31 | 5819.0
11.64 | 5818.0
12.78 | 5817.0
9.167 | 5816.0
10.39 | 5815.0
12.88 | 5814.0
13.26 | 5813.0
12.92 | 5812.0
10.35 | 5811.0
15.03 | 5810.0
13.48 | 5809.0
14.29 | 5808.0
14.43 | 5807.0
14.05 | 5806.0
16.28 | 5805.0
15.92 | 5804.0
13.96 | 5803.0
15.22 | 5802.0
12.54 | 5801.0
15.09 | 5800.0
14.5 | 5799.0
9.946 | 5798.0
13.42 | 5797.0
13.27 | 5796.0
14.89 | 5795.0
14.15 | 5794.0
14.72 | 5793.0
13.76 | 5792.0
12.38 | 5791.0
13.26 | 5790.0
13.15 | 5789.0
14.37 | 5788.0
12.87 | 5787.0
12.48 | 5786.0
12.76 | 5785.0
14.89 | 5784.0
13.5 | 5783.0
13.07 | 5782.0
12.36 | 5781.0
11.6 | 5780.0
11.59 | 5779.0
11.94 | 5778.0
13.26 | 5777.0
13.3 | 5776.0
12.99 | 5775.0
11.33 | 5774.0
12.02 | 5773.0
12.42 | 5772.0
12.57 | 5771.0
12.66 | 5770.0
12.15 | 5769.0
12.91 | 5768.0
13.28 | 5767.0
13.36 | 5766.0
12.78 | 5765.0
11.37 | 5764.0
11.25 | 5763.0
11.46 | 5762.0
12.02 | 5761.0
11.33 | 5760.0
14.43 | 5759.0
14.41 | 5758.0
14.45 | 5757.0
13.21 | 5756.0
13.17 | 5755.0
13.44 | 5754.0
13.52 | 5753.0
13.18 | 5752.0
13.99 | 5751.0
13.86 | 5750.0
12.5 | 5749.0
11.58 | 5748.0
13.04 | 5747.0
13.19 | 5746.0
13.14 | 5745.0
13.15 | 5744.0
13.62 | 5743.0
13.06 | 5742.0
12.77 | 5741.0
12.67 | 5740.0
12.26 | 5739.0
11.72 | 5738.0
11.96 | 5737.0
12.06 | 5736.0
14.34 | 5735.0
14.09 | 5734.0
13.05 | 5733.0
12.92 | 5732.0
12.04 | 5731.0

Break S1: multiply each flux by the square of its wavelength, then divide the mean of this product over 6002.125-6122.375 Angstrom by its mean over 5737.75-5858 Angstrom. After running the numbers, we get 1.15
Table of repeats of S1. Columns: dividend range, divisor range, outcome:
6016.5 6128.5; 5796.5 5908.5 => 1.41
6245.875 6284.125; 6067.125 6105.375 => 0.77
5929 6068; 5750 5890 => 1.07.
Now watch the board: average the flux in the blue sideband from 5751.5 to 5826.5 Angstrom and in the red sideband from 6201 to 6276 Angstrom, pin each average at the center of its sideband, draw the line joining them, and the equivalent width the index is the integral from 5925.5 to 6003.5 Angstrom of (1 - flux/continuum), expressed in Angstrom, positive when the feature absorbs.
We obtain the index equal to 3.90 Angstrom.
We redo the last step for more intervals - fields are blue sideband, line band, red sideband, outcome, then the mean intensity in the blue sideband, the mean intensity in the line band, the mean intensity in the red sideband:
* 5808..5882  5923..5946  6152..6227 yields 0.6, 11.4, 10.7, 9.57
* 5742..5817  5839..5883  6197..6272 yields 6.1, 13.1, 10.7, 9.16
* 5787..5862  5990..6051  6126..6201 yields -3.3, 12.6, 12.6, 11.5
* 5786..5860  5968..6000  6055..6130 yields 4.9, 12.6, 11.3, 13.9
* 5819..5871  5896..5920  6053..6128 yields 8.0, 11.8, 8.21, 13.8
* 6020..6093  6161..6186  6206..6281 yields 2.7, 13.5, 9.7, 9.29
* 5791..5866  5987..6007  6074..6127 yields 2.3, 12.4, 11.8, 13.8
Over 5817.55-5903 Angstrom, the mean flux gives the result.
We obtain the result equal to 9.79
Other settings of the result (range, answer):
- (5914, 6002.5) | 10.7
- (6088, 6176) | 13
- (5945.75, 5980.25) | 10.5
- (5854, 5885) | 9.82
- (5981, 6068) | 12.7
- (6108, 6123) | 13.5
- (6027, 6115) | 13.8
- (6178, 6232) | 9.04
